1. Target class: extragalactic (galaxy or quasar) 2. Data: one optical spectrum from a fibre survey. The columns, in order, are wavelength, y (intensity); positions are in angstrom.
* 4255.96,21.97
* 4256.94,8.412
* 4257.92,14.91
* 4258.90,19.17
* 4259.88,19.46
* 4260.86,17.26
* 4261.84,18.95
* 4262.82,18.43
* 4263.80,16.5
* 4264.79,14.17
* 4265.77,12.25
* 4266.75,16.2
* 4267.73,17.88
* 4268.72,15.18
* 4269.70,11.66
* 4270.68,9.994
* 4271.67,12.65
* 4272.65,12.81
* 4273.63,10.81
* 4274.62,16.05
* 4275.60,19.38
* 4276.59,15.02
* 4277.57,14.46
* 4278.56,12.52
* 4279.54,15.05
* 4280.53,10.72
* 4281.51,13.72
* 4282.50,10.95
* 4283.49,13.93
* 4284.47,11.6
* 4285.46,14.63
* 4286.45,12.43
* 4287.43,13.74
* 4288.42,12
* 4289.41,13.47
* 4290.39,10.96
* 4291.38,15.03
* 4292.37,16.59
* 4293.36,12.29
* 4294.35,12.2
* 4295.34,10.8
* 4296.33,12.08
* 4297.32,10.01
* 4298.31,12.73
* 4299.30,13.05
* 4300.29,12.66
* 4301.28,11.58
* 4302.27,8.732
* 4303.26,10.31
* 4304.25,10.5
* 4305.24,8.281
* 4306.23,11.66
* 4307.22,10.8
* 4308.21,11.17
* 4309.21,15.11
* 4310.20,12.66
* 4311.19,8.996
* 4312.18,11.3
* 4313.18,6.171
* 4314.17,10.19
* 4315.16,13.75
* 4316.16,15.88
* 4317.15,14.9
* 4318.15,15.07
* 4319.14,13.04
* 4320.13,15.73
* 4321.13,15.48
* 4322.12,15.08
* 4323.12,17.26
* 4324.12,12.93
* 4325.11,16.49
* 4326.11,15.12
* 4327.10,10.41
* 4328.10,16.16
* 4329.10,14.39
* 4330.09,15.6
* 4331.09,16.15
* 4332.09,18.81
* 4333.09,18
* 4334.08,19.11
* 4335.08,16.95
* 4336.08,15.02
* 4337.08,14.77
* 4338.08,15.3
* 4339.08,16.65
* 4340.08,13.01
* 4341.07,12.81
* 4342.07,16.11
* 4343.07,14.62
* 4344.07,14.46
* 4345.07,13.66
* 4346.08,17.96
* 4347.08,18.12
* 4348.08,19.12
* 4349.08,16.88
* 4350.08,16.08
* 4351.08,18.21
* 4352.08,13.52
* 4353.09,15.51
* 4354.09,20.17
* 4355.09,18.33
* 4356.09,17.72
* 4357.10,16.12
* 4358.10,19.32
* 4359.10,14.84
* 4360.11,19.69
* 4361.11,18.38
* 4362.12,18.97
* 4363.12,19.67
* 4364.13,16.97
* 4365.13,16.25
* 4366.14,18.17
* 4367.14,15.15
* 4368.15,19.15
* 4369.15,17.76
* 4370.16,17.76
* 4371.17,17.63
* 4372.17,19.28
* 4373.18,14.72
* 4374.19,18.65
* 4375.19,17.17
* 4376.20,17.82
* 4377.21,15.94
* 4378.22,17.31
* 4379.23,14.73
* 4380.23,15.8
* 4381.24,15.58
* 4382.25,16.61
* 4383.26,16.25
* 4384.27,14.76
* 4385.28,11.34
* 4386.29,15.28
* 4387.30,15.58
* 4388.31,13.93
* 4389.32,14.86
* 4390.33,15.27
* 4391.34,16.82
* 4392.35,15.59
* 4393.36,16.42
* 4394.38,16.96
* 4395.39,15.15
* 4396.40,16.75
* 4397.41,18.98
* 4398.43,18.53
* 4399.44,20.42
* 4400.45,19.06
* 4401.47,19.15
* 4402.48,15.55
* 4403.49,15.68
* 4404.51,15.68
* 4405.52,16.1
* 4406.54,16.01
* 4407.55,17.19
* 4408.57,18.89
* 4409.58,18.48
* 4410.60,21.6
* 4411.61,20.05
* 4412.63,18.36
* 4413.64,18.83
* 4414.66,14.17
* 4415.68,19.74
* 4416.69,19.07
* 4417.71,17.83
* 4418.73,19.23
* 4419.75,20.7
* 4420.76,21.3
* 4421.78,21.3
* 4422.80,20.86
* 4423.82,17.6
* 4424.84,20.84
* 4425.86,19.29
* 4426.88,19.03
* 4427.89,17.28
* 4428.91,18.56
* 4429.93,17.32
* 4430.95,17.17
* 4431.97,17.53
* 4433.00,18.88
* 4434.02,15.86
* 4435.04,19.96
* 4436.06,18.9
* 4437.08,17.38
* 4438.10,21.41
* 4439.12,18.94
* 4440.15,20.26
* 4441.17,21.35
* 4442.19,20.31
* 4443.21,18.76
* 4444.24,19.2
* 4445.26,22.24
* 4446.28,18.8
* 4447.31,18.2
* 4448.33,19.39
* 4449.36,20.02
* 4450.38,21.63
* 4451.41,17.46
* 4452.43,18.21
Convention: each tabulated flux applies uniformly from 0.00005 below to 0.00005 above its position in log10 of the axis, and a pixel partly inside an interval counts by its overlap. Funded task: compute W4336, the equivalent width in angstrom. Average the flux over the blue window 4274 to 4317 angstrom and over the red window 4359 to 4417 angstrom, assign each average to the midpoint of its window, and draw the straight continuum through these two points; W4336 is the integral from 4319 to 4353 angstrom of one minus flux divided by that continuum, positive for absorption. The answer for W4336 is -2.87 angstrom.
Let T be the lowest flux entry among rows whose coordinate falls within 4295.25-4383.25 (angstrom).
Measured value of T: 6.171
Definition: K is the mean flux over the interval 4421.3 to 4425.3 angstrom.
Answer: 20.1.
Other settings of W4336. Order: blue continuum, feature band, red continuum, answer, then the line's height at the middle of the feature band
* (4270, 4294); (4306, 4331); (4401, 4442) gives 2.15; 14.7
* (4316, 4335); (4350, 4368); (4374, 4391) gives -2.11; 15.6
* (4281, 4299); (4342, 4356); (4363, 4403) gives -1.31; 15.2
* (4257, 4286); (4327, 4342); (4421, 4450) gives 0.61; 16.4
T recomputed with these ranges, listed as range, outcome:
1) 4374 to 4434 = 11.34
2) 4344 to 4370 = 13.52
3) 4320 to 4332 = 10.41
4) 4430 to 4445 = 15.86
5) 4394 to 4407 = 15.15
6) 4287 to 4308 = 8.281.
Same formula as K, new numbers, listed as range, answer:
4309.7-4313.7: 9.8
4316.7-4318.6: 14.9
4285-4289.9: 13.3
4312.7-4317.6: 12.2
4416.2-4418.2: 18.4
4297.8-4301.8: 12.5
